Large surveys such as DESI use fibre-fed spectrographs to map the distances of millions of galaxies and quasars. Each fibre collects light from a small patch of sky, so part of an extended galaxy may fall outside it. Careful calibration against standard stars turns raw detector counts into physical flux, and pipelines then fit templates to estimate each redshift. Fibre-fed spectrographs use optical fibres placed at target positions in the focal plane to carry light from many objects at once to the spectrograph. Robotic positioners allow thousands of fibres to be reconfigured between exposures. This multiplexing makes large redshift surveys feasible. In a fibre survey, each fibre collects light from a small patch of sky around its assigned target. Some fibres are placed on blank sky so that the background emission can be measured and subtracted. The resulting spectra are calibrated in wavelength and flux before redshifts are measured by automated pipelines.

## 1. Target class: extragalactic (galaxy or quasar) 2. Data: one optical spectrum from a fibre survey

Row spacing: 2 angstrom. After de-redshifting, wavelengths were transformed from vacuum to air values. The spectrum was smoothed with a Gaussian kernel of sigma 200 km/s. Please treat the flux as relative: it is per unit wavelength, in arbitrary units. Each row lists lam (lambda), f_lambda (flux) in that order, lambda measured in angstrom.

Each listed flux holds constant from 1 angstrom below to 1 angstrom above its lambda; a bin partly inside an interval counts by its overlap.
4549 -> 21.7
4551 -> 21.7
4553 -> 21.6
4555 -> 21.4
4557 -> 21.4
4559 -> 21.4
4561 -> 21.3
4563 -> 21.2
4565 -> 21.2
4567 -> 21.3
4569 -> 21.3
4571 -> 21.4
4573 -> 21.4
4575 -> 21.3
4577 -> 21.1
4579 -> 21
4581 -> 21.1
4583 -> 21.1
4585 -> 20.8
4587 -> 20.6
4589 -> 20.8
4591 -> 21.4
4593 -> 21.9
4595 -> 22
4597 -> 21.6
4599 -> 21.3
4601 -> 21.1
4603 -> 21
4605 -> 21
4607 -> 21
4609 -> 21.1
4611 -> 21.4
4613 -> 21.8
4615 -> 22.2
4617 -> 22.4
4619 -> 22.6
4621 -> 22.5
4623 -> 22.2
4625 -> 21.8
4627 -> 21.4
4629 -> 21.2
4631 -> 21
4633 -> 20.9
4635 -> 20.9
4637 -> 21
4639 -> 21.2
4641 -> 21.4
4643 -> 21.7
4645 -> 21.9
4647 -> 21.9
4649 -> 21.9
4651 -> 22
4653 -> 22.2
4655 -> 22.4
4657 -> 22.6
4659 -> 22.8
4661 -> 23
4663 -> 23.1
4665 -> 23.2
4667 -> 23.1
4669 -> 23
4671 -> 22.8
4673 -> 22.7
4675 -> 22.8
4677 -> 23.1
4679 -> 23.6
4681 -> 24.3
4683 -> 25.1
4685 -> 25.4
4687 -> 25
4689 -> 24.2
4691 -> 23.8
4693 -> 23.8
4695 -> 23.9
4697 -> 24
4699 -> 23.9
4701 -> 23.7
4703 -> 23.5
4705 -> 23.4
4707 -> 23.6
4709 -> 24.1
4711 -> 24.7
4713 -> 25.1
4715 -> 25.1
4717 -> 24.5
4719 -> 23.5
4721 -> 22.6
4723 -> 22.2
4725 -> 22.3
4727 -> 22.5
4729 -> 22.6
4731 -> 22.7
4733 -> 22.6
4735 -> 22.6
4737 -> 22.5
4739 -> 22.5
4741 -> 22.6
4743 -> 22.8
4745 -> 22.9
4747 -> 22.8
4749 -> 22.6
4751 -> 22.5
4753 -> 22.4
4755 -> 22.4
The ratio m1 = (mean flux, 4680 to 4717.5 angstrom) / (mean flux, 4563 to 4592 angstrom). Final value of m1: 1.1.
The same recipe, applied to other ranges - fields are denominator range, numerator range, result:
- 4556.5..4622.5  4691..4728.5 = 1.11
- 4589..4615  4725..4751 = 1.06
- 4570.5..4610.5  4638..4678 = 1.06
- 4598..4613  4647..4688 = 1.09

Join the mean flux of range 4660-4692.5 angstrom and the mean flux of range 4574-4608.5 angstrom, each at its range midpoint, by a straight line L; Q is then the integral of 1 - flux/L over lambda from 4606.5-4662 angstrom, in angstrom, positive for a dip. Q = 1.5 angstrom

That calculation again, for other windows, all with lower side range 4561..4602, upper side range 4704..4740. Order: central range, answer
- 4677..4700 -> -1.4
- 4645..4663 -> -0.1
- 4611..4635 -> 0.1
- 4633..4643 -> 0.4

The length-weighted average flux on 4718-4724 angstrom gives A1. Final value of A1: 22.8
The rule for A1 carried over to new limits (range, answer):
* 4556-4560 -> 21.4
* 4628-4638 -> 21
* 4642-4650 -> 21.8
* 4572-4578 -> 21.3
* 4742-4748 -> 22.8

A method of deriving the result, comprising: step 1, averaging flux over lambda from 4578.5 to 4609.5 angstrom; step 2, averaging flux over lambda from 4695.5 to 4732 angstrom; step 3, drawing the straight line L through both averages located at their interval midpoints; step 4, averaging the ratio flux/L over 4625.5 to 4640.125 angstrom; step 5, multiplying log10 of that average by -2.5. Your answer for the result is 0.04 mag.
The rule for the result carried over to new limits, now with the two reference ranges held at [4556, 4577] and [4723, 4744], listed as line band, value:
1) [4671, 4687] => -0.08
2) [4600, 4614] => 0.02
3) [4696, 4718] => -0.08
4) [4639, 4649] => 0.01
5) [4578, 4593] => 0.02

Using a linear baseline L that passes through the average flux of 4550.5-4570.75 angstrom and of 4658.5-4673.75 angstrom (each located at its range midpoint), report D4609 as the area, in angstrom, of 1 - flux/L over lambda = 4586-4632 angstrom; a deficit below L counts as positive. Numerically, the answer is 1.2 angstrom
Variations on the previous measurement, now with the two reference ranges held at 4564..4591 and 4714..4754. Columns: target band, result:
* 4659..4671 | -0.5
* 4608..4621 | -0.3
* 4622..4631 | 0.0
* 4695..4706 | -0.6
